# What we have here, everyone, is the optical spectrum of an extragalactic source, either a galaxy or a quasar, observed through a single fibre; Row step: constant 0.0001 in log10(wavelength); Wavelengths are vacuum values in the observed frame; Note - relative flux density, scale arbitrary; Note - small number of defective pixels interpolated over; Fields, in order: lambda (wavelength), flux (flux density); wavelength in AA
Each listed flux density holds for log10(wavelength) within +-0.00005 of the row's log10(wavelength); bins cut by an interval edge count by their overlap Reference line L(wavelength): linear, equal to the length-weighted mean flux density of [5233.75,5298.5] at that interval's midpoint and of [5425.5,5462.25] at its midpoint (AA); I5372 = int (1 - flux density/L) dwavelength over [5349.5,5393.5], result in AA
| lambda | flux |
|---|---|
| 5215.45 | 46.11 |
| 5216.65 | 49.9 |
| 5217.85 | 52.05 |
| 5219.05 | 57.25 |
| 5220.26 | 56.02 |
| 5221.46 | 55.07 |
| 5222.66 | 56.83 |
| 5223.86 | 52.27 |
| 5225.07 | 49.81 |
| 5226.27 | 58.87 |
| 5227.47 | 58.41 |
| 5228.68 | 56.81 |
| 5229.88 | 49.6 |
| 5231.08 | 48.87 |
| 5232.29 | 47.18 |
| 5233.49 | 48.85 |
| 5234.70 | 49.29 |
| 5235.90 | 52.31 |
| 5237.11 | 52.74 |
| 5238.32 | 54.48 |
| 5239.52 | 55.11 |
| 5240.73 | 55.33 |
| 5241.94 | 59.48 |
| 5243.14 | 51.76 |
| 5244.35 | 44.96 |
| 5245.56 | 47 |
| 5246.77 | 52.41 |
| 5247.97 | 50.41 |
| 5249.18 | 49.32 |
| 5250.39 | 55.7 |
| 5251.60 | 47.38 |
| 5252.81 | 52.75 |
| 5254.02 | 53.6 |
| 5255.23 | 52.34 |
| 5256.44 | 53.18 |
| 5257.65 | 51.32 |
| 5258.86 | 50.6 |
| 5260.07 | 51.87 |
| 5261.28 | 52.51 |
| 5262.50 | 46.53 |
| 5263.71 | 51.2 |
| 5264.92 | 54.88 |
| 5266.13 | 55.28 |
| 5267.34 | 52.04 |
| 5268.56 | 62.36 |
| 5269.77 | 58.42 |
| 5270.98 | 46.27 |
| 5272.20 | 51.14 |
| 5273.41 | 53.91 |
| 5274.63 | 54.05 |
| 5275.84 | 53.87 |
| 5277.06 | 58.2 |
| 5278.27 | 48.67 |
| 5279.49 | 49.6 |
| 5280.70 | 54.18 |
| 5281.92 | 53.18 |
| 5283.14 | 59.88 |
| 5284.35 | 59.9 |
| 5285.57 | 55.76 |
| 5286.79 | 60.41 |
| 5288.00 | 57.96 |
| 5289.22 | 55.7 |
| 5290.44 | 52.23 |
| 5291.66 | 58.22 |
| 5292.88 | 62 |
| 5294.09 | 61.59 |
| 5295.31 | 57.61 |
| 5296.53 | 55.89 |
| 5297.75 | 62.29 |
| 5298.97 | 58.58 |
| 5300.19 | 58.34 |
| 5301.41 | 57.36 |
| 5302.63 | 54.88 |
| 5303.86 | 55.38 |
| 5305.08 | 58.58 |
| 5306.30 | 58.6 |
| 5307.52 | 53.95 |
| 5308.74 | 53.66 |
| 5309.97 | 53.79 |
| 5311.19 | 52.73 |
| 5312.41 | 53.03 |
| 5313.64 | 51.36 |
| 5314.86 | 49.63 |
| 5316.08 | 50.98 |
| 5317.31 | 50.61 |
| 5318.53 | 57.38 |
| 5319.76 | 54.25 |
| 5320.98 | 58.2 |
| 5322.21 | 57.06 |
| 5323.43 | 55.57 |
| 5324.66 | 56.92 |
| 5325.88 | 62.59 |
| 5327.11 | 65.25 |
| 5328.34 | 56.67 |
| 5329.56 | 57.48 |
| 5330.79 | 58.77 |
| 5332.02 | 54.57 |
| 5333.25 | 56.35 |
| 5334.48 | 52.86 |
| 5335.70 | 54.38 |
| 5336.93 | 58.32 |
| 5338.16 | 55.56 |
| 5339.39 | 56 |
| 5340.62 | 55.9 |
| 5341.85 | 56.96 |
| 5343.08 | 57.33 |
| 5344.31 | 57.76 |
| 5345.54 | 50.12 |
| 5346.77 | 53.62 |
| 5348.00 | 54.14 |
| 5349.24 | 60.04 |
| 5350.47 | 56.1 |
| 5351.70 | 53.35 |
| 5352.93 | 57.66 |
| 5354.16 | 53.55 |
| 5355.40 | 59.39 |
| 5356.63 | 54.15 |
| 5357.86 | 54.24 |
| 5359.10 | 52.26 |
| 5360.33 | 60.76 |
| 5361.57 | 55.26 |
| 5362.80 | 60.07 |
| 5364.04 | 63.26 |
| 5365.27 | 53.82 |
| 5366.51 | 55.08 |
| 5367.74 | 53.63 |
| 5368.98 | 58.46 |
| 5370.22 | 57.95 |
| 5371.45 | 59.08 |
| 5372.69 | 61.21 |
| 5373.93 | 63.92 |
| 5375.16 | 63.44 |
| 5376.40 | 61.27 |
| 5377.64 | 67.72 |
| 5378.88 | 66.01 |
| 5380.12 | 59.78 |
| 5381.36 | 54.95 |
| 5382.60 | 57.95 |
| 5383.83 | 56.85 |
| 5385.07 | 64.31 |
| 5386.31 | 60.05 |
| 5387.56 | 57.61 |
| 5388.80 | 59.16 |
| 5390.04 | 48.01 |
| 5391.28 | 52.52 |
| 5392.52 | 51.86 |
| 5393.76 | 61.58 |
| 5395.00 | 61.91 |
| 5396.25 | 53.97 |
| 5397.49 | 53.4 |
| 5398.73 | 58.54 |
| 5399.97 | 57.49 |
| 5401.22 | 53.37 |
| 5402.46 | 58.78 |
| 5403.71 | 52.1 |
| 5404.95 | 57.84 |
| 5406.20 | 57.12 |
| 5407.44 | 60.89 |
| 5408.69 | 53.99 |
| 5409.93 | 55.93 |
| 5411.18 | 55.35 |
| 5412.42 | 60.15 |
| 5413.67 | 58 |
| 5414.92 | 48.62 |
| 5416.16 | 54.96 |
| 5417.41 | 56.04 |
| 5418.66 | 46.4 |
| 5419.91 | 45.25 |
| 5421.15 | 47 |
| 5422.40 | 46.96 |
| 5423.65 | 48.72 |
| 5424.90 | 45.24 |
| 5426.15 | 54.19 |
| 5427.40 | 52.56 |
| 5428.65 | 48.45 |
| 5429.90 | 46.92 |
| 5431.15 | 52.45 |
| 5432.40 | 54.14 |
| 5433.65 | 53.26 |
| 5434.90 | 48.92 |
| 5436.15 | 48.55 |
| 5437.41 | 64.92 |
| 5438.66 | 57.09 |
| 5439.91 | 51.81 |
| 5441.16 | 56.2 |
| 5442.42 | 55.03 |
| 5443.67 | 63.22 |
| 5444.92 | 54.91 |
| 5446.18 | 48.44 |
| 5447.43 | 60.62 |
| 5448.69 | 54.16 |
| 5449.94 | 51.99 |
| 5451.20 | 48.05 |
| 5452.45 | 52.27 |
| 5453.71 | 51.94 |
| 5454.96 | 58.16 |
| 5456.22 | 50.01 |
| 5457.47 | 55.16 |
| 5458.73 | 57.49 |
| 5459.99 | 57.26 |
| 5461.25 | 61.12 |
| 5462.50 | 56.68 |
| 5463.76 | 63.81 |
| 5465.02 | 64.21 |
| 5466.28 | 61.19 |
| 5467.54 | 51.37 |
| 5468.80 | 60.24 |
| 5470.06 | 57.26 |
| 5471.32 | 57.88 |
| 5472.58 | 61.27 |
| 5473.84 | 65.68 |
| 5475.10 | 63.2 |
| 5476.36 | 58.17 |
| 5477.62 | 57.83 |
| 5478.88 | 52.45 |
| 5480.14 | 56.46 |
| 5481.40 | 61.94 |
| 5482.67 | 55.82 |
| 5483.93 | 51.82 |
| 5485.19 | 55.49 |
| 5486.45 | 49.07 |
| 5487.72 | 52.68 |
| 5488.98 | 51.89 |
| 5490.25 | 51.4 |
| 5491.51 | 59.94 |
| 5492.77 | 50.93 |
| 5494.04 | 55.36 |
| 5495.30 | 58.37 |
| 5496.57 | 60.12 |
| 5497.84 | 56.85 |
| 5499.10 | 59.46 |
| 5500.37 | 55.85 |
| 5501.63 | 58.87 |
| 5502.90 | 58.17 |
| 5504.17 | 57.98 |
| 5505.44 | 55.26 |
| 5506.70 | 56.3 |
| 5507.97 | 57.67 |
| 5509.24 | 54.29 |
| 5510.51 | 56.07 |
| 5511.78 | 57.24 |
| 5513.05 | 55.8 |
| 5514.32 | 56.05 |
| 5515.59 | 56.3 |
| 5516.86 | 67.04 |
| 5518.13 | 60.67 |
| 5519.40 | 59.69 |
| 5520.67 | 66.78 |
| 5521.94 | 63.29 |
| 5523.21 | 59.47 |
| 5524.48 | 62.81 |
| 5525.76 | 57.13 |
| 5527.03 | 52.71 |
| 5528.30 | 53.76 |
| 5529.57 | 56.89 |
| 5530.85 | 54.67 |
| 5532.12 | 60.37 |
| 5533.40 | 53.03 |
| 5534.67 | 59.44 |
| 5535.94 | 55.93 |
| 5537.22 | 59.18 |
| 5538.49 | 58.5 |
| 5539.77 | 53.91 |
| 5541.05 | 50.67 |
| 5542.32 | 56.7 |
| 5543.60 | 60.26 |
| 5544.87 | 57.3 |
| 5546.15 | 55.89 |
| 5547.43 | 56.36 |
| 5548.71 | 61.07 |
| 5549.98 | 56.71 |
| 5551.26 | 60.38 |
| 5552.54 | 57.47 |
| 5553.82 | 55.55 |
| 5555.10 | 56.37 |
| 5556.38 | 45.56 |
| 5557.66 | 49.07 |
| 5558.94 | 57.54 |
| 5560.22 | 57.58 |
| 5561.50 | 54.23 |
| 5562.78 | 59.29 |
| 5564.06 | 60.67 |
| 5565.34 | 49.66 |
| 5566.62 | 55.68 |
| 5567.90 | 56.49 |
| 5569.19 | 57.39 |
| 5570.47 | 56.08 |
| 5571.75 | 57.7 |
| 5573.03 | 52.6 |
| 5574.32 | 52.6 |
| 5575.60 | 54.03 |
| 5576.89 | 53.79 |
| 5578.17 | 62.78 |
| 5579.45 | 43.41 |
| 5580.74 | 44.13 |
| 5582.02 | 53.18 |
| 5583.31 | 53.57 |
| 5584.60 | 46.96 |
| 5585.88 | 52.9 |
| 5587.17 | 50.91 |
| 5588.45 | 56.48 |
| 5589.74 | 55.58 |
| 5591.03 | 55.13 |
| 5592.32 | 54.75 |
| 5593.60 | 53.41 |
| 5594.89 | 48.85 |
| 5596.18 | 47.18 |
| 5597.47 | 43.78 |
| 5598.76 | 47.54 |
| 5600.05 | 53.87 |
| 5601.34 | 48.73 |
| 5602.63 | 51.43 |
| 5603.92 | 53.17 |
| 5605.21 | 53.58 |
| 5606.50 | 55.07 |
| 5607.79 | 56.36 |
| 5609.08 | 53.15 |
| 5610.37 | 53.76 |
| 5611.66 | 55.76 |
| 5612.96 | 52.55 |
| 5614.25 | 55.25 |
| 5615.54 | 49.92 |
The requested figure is -3.1 AA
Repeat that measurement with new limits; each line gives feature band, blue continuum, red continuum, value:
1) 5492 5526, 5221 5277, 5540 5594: -2.5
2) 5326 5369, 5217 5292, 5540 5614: -2.4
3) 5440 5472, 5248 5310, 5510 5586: -0.3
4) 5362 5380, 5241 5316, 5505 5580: -1.7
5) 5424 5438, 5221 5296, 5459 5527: 1.2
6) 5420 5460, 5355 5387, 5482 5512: 3.0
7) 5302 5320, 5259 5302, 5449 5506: 0.6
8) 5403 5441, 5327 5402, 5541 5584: 2.6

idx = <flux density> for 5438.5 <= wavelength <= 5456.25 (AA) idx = 54.3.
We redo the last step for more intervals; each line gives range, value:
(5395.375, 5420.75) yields 54.9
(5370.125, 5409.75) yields 58.3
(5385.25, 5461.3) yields 54.2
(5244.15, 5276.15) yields 52.1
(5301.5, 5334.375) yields 55.7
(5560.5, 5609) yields 53.1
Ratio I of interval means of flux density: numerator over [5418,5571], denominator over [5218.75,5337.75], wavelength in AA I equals 1.0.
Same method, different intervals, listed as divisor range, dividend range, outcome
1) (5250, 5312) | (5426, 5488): 1.01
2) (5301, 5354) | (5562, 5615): 0.95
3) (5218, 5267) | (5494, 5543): 1.10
